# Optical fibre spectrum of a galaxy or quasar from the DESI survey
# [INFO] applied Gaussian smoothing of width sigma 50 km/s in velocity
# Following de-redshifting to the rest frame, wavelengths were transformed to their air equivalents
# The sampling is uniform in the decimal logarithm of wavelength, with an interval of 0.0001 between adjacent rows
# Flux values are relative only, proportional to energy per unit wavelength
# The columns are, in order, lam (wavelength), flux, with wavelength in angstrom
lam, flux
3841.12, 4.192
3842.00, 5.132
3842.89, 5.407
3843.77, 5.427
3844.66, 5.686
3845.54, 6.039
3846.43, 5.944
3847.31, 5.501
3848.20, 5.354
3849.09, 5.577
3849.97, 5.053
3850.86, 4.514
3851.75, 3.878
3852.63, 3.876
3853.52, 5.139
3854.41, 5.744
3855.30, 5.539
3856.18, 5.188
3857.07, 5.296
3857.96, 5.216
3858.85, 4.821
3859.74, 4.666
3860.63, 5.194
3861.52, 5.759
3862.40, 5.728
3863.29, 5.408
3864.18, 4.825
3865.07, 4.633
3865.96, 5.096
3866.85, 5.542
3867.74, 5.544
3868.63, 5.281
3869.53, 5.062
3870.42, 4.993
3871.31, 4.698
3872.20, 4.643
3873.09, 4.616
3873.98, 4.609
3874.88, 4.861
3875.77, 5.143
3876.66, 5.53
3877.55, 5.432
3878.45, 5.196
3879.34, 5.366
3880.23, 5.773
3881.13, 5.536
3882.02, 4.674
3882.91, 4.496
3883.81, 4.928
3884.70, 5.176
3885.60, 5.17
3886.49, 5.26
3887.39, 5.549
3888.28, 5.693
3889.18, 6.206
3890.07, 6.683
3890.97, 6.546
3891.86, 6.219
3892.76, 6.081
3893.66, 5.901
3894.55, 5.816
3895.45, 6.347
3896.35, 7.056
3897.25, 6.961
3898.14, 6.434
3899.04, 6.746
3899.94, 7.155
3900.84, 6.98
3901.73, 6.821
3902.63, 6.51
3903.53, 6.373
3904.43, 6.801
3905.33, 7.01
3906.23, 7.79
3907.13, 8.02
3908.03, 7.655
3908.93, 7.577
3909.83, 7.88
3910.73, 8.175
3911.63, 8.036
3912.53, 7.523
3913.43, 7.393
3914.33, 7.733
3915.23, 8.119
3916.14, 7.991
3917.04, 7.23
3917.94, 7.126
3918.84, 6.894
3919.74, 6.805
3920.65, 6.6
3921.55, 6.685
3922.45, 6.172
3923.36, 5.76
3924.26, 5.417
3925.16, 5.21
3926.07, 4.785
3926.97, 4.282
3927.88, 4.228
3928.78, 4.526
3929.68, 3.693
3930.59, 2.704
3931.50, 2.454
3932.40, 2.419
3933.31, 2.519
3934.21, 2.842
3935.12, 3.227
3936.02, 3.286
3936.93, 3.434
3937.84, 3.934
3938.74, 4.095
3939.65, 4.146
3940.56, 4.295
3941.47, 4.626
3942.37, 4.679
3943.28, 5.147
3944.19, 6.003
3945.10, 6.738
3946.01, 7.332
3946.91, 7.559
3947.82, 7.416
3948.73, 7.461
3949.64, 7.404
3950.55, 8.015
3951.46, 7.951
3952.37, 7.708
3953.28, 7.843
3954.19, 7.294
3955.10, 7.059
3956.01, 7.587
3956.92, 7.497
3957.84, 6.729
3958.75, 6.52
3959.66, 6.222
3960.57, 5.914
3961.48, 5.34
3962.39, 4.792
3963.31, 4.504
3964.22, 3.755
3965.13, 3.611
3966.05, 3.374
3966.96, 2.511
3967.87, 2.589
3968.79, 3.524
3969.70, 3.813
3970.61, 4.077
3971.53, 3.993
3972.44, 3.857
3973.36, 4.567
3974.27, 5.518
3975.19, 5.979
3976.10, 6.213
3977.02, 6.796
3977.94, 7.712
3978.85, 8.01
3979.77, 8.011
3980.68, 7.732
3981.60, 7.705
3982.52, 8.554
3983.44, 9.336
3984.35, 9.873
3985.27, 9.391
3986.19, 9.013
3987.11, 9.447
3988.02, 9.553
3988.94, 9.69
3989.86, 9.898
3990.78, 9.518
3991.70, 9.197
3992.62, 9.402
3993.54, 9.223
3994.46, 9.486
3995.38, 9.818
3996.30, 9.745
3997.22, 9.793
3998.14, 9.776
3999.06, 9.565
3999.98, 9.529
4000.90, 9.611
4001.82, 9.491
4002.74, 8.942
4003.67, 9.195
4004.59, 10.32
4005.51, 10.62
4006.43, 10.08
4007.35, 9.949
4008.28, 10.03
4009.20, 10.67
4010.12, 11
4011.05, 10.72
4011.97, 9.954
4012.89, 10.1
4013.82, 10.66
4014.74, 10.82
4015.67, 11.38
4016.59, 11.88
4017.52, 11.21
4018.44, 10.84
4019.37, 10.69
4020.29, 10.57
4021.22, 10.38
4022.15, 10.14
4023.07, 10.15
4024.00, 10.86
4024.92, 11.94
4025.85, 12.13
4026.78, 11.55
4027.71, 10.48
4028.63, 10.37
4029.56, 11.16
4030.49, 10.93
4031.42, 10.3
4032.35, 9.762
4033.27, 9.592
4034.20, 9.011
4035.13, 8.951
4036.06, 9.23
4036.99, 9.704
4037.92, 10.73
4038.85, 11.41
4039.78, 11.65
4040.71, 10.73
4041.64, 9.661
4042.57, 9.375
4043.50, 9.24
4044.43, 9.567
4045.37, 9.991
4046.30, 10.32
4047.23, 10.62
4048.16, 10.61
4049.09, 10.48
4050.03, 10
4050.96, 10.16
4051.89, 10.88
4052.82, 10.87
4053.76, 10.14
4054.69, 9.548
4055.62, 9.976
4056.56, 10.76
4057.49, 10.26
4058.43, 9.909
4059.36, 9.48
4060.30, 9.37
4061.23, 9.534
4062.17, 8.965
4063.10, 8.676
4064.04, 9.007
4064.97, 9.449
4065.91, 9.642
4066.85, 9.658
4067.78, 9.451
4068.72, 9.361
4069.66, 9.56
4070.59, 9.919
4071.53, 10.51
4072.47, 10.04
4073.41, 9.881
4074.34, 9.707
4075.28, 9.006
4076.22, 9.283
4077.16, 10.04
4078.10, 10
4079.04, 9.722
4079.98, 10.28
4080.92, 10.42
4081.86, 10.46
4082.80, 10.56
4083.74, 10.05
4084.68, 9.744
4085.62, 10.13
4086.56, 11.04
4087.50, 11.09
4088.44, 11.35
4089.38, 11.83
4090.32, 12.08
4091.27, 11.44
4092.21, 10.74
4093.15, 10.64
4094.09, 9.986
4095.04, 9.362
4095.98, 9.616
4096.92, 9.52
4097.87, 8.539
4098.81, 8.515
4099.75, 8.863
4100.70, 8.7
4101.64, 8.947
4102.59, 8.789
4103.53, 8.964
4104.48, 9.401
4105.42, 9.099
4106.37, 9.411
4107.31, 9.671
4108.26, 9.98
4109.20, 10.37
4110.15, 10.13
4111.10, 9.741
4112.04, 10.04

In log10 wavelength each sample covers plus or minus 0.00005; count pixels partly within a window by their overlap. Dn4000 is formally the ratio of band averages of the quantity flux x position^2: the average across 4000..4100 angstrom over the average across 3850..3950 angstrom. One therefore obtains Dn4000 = 1.9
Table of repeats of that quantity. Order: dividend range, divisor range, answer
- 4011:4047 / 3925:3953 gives 2.19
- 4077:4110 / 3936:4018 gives 1.39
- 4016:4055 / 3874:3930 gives 1.78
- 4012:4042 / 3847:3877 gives 2.27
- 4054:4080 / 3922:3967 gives 1.95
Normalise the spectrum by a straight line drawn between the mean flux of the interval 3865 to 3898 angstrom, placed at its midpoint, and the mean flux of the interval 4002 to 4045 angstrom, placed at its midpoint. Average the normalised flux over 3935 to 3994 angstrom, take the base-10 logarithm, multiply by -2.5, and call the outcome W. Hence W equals 0.29 mag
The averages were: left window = 5.49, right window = 10.4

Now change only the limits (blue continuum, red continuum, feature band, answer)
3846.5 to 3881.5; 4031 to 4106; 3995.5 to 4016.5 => -0.19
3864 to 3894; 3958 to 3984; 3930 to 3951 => 0.13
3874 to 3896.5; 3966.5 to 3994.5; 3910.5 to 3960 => 0.09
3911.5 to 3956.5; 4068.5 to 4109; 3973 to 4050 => -0.23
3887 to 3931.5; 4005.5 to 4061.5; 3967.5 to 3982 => 0.45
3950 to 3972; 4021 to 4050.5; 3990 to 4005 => -0.21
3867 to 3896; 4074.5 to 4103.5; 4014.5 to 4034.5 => -0.25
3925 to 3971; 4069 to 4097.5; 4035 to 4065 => -0.12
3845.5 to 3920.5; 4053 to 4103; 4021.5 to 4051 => -0.15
